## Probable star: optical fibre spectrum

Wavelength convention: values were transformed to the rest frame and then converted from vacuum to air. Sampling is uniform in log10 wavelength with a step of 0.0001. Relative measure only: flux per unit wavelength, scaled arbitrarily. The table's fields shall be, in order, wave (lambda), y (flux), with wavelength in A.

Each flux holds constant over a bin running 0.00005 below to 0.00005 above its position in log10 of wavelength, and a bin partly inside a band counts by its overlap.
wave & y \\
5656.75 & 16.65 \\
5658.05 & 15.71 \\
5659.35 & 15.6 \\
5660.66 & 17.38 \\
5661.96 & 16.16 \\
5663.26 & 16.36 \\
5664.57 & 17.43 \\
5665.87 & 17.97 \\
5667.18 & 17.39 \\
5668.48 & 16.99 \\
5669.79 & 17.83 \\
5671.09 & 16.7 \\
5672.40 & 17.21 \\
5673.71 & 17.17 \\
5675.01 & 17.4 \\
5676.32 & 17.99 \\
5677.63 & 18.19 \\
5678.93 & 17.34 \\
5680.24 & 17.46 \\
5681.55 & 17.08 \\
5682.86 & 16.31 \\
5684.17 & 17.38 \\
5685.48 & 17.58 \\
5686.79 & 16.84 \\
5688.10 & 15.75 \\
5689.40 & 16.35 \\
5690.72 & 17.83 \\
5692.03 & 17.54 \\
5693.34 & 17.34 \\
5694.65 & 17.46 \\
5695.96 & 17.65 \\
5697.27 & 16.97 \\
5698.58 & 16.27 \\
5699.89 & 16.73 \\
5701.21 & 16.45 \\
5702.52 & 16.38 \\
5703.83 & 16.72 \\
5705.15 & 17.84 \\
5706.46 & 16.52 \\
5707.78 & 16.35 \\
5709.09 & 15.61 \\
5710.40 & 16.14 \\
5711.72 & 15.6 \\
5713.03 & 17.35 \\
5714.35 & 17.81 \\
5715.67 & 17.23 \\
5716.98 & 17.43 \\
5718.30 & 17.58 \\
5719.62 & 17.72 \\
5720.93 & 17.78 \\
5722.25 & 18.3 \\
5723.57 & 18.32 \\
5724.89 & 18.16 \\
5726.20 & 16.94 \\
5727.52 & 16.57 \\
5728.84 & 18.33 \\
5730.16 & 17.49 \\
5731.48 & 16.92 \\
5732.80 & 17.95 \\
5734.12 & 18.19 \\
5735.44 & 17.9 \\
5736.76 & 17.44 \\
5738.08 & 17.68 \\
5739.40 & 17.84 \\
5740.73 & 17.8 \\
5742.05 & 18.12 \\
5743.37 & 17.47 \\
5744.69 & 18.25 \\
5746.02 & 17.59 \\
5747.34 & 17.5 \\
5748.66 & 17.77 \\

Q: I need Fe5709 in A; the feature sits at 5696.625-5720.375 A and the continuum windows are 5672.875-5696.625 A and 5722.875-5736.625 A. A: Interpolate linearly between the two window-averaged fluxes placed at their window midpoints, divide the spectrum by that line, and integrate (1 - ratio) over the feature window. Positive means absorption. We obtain 0.89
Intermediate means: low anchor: 17.3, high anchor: 17.7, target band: 16.8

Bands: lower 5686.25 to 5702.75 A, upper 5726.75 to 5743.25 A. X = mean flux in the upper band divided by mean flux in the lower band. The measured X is 1.05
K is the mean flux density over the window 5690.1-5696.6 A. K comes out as 17.6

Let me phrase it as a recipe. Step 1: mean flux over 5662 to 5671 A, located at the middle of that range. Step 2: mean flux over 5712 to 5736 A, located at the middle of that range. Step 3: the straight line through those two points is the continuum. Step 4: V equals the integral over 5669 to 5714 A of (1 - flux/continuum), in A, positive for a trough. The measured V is 1.1 A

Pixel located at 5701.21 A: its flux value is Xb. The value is 16.45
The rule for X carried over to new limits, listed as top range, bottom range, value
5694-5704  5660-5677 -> 0.98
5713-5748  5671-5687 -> 1.02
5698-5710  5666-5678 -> 0.95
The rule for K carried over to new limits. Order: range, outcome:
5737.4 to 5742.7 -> 17.8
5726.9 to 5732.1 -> 17.3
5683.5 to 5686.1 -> 17.5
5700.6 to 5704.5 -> 16.5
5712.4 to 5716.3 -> 17.4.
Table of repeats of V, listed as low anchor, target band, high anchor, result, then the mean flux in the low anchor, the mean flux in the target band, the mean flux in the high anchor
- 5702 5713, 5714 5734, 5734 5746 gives -0.6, 16.5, 17.6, 17.8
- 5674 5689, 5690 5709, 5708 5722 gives 0.2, 17.2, 17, 17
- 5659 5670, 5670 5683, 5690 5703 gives -0.2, 17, 17.3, 17.1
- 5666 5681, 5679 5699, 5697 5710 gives -0.1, 17.4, 17.1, 16.6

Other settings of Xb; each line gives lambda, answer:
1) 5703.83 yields 16.72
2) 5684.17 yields 17.38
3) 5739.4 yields 17.84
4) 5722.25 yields 18.3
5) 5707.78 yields 16.35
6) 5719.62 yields 17.72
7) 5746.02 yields 17.59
